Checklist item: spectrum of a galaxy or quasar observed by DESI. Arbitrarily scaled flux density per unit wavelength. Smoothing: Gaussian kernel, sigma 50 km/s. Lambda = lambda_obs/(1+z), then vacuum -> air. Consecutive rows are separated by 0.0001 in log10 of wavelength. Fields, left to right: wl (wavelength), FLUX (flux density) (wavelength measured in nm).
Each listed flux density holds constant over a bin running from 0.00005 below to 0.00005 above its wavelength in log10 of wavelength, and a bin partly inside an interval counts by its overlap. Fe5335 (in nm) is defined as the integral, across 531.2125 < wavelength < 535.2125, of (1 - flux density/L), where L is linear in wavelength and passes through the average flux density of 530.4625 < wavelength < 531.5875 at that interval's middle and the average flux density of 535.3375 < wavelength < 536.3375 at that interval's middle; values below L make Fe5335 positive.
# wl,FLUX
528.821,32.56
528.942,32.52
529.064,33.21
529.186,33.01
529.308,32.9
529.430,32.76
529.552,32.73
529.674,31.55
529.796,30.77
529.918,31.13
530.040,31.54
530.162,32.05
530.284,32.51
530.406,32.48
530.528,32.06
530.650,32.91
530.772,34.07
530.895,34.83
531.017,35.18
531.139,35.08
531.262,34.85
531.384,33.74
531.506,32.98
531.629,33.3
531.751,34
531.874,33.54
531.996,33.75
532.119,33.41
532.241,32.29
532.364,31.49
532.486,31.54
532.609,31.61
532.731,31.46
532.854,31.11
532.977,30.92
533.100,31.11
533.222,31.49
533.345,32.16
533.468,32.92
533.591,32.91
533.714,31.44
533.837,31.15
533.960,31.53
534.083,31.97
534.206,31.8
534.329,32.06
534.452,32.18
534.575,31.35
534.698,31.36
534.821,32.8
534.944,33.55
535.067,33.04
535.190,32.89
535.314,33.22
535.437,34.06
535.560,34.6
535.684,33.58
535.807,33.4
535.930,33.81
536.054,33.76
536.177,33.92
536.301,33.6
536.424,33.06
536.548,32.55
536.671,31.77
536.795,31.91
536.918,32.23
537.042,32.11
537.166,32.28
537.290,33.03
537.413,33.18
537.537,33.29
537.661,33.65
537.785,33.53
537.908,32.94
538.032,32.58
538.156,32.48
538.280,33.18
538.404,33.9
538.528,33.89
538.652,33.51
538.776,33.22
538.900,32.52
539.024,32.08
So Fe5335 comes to 0.183 nm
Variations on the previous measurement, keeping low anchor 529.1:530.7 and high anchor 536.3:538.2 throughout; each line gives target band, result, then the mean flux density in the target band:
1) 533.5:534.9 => 0.026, 31.9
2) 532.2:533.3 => 0.033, 31.4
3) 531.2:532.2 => -0.041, 33.7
